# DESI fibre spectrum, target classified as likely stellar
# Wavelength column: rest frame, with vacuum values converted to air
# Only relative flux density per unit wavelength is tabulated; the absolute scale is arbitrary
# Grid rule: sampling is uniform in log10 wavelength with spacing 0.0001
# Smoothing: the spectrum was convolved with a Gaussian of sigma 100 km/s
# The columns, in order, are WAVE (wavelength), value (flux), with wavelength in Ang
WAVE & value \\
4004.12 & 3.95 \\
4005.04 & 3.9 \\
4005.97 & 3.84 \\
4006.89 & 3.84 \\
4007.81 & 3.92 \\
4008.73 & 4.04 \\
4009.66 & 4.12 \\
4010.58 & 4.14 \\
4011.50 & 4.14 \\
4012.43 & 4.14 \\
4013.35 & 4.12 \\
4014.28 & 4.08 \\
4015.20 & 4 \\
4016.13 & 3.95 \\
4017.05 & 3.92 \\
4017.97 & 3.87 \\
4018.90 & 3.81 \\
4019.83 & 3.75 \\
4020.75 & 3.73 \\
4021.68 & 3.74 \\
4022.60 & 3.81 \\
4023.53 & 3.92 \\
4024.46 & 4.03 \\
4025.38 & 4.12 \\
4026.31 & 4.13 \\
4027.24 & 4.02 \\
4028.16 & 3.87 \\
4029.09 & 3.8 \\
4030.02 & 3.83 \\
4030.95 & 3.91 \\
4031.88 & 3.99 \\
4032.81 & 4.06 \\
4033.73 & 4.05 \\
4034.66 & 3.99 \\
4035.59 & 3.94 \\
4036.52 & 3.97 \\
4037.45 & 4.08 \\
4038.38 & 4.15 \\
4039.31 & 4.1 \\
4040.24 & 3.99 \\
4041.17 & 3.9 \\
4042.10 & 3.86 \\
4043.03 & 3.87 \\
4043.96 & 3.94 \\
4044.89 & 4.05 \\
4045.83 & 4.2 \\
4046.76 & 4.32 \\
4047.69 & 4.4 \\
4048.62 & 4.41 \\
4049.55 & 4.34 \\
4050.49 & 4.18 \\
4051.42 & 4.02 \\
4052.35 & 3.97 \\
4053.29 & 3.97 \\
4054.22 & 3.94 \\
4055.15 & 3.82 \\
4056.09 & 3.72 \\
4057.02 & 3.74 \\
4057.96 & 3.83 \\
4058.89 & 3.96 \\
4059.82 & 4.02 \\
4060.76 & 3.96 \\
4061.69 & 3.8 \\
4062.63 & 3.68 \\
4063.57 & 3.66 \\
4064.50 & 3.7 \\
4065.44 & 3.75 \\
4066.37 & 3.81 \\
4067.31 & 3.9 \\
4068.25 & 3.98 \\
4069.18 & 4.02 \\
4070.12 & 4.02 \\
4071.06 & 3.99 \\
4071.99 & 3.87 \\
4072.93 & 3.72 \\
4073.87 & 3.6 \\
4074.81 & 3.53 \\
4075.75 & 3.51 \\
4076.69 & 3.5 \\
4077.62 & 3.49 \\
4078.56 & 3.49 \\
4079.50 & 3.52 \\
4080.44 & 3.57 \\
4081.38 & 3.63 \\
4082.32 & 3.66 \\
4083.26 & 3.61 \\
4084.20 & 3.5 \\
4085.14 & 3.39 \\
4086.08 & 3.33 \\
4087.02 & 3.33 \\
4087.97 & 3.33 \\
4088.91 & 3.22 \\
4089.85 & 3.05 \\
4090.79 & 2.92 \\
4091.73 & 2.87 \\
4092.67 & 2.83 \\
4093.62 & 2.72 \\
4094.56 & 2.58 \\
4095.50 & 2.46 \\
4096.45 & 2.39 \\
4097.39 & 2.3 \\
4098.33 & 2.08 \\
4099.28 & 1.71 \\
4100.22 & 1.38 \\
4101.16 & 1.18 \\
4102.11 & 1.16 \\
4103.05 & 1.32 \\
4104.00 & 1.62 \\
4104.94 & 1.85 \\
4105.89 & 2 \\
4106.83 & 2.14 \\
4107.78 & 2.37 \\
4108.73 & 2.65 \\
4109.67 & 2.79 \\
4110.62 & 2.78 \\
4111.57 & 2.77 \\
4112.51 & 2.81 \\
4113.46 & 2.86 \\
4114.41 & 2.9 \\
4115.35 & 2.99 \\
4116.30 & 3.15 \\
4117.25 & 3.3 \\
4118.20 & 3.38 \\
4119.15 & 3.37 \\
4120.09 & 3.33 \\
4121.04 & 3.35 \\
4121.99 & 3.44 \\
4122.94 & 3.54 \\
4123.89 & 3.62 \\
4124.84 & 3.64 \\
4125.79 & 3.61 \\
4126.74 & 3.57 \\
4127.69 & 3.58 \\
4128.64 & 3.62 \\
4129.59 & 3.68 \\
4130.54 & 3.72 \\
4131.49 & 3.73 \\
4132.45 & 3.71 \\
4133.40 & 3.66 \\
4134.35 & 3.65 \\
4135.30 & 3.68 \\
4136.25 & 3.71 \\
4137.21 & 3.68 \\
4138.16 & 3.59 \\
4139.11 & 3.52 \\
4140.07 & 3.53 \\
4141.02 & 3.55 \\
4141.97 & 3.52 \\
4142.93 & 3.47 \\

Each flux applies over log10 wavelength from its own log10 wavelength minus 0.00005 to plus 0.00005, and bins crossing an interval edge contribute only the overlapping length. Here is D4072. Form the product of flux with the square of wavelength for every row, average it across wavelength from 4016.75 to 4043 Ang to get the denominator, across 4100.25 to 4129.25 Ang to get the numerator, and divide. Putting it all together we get 0.74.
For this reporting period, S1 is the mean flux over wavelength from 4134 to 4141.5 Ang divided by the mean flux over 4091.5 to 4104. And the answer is 1.77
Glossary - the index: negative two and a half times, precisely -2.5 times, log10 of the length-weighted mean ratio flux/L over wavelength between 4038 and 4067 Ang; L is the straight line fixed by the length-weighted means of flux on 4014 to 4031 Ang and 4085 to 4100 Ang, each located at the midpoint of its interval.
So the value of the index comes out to -0.17 mag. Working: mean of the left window 3.91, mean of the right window 2.74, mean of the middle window 3.97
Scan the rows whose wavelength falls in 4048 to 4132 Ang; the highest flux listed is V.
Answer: 4.41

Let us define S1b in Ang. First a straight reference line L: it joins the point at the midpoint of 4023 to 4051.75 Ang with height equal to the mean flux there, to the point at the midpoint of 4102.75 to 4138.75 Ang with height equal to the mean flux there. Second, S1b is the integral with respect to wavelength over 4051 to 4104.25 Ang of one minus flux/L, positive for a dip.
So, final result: 5.3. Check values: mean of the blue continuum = 4.05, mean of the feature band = 3.28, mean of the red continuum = 3.15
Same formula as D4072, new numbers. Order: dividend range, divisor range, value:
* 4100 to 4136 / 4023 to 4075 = 0.78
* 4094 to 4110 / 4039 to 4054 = 0.50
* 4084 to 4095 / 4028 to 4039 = 0.80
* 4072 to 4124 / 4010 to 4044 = 0.75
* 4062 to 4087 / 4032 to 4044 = 0.93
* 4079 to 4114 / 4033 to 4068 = 0.68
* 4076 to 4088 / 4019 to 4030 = 0.92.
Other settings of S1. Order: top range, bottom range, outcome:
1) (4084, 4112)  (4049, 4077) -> 0.64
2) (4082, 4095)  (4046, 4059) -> 0.78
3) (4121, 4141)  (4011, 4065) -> 0.91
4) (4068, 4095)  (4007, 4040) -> 0.86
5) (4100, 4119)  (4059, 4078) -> 0.63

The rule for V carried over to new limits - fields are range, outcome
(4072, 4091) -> 3.72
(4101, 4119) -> 3.38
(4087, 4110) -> 3.33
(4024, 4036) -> 4.13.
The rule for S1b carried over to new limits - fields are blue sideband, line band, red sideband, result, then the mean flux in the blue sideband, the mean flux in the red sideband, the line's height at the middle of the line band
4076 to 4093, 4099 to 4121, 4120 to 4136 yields 6.6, 3.35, 3.6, 3.5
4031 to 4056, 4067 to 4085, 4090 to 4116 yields -3.3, 4.05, 2.33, 3.11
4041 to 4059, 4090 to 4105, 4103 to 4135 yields 5.7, 4.02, 3.1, 3.39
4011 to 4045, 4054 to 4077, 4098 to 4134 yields -2.0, 3.96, 2.86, 3.49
